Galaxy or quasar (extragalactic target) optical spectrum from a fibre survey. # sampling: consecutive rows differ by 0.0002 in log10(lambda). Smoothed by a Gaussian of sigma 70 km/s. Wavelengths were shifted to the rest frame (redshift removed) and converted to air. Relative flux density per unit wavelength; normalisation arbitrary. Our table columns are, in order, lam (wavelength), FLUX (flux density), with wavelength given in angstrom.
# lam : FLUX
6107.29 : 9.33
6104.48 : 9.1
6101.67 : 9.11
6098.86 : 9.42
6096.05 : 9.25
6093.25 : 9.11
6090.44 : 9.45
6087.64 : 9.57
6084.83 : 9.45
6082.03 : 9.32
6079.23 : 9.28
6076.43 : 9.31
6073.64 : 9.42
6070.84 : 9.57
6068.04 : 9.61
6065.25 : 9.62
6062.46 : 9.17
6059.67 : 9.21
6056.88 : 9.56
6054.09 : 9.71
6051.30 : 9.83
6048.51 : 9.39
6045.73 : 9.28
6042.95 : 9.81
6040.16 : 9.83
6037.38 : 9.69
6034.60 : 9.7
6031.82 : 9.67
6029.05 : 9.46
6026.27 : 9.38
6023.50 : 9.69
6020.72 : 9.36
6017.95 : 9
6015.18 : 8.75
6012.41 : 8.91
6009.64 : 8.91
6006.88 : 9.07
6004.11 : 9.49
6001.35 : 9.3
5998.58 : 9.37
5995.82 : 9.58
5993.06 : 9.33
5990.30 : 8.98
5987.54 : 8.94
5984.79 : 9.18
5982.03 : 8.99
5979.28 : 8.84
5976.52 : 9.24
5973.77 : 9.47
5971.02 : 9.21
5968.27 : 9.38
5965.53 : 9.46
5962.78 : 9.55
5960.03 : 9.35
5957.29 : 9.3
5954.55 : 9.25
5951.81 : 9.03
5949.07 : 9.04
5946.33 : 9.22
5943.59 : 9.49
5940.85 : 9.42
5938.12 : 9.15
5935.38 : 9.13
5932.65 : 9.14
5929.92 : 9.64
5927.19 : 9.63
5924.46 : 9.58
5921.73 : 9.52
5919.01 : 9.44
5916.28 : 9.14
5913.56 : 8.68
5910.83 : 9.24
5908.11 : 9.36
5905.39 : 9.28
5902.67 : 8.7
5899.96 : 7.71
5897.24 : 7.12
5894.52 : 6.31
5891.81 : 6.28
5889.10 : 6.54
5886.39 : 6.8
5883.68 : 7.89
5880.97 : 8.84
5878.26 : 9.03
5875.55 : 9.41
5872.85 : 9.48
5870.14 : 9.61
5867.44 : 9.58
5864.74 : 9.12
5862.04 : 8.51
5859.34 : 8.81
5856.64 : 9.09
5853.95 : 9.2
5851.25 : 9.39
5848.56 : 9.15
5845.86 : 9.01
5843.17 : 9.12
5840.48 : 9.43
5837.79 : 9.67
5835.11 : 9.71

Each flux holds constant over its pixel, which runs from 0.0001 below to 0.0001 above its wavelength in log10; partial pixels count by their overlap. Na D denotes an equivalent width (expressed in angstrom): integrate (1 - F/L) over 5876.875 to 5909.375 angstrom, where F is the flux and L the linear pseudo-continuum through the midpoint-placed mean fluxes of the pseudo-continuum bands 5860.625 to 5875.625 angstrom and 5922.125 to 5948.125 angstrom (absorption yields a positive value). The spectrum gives 5.2 angstrom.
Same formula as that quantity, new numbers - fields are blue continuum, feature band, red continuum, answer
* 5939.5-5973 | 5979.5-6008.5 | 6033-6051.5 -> 0.76 angstrom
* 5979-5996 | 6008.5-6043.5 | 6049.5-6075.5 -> -0.27 angstrom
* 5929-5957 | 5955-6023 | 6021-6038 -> 1.51 angstrom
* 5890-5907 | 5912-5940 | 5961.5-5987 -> -3.87 angstrom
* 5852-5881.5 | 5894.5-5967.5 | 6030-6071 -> 1.75 angstrom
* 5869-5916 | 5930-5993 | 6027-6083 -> -3.09 angstrom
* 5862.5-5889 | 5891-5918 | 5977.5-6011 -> 1.85 angstrom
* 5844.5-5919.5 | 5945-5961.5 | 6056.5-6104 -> -0.62 angstrom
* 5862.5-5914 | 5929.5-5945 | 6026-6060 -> -0.99 angstrom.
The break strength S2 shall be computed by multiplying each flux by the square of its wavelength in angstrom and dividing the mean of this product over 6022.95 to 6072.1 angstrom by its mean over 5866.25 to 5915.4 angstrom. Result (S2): 1.21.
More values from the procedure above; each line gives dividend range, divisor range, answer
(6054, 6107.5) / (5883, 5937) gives 1.17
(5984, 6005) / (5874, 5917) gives 1.18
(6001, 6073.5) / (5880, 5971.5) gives 1.11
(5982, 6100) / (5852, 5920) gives 1.16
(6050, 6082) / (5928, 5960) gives 1.06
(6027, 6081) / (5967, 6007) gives 1.06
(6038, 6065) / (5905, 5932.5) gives 1.07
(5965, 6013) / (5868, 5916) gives 1.15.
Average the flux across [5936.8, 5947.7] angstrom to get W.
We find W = 9.32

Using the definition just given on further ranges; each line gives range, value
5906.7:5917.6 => 9.1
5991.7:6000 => 9.42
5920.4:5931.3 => 9.59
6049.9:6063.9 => 9.49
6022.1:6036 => 9.58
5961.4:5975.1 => 9.41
